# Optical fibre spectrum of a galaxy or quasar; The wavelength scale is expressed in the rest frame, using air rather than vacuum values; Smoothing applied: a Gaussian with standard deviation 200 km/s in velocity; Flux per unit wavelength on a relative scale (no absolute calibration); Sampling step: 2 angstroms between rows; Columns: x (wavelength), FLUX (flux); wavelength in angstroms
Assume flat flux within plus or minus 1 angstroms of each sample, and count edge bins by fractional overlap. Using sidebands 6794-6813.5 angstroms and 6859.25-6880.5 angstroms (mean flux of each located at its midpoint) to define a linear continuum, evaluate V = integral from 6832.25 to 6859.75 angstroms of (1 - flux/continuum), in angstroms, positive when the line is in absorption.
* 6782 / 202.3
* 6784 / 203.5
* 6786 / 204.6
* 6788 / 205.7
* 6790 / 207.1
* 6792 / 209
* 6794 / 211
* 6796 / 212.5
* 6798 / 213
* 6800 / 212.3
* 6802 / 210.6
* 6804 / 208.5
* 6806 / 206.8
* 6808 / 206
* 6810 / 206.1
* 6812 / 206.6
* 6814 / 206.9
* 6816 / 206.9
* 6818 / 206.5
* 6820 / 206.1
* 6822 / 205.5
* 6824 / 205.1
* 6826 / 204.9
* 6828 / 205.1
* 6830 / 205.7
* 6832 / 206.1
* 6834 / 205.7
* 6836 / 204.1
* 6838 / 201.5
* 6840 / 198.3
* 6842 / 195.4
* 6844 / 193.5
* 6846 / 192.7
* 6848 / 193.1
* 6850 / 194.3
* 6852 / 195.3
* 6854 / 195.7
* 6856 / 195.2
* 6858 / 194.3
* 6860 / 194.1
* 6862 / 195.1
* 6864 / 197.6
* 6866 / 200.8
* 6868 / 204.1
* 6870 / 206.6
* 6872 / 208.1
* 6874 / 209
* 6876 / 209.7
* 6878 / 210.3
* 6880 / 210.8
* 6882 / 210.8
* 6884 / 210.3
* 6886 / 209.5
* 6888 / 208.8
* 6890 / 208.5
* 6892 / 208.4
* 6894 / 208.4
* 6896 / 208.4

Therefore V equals 1.2 angstroms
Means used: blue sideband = 209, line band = 197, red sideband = 204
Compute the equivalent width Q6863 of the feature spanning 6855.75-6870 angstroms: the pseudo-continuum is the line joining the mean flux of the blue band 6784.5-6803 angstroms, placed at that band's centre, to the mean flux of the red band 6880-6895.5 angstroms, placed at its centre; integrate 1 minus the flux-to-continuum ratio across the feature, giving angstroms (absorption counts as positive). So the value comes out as 0.8 angstroms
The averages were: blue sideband 209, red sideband 209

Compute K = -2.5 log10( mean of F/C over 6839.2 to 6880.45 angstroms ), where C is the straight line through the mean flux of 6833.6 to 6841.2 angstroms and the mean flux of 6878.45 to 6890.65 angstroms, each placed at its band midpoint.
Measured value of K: 0.03 mag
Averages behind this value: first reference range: 202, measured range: 200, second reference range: 210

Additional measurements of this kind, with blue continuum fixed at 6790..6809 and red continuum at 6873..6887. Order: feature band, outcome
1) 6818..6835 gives 0.02 mag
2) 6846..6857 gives 0.08 mag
